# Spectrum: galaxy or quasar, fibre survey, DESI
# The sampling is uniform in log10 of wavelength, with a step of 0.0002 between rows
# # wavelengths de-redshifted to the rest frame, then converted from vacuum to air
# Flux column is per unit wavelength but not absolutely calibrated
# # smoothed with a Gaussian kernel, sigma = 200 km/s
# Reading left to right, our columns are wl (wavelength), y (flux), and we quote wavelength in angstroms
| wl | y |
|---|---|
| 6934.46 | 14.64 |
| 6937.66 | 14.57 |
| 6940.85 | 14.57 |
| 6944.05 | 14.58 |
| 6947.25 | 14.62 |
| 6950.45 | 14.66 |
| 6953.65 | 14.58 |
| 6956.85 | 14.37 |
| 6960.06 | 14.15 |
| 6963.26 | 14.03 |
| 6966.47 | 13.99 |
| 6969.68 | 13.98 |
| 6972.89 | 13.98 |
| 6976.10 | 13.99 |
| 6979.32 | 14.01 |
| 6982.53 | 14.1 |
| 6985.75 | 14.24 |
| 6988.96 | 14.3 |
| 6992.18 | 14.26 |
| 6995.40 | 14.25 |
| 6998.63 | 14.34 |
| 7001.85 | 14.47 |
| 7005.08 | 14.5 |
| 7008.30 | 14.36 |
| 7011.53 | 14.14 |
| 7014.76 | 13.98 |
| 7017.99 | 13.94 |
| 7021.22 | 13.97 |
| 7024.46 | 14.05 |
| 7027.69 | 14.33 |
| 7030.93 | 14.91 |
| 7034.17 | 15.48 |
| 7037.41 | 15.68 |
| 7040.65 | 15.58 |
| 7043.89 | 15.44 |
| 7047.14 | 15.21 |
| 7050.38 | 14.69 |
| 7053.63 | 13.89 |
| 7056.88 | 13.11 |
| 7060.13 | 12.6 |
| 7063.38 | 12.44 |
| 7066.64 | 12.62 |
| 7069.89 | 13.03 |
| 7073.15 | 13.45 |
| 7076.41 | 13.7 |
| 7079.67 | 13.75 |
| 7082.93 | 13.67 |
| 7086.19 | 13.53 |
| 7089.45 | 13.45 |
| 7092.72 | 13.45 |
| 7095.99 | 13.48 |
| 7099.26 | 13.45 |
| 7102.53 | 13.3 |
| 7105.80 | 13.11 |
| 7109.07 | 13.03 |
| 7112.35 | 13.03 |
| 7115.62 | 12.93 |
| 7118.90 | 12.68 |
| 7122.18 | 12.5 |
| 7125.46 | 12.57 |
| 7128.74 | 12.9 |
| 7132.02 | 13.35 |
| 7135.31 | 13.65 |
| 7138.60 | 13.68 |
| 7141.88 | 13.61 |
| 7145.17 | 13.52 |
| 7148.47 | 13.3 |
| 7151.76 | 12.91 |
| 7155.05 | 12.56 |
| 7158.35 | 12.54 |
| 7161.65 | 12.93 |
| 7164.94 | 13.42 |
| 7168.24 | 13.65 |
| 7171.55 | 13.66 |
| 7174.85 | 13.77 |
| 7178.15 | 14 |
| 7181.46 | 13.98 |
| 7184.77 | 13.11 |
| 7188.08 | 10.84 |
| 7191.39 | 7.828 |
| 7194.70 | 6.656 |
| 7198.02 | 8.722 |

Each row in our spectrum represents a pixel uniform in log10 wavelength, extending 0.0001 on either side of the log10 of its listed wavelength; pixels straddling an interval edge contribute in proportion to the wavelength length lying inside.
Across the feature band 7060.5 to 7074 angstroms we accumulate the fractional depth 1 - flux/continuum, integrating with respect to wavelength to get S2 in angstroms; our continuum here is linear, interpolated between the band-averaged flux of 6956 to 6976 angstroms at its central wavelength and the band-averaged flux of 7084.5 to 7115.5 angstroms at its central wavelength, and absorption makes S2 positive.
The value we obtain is 0.66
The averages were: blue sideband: 14.1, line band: 12.8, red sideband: 13.3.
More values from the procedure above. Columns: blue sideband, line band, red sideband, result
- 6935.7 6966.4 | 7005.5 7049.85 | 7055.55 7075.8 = -4.3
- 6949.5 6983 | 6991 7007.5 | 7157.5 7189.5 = -0.4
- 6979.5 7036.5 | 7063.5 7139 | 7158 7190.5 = 2.4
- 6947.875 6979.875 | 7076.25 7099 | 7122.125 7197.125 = -0.6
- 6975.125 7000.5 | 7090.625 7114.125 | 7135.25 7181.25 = 0.7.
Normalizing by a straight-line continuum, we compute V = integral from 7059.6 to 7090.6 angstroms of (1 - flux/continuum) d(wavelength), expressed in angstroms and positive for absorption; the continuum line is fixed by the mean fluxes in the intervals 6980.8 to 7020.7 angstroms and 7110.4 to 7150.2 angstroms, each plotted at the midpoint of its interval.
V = 0.8 angstroms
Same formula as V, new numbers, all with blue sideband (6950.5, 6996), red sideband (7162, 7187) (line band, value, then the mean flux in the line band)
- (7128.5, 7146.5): 0.23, 13.5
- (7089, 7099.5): 0.26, 13.4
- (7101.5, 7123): 1.25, 12.9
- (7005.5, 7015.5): -0.11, 14.2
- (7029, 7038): -0.83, 15.3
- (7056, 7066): 0.88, 12.7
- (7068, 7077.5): 0.35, 13.4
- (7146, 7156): 0.46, 13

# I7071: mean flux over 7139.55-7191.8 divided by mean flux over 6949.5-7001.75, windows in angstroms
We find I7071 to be 0.9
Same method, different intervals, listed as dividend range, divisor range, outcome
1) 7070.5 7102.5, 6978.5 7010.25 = 0.95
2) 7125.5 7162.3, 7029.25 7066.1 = 0.91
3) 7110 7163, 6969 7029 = 0.92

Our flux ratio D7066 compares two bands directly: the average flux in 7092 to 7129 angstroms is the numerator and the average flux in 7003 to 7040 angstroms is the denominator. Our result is 0.90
